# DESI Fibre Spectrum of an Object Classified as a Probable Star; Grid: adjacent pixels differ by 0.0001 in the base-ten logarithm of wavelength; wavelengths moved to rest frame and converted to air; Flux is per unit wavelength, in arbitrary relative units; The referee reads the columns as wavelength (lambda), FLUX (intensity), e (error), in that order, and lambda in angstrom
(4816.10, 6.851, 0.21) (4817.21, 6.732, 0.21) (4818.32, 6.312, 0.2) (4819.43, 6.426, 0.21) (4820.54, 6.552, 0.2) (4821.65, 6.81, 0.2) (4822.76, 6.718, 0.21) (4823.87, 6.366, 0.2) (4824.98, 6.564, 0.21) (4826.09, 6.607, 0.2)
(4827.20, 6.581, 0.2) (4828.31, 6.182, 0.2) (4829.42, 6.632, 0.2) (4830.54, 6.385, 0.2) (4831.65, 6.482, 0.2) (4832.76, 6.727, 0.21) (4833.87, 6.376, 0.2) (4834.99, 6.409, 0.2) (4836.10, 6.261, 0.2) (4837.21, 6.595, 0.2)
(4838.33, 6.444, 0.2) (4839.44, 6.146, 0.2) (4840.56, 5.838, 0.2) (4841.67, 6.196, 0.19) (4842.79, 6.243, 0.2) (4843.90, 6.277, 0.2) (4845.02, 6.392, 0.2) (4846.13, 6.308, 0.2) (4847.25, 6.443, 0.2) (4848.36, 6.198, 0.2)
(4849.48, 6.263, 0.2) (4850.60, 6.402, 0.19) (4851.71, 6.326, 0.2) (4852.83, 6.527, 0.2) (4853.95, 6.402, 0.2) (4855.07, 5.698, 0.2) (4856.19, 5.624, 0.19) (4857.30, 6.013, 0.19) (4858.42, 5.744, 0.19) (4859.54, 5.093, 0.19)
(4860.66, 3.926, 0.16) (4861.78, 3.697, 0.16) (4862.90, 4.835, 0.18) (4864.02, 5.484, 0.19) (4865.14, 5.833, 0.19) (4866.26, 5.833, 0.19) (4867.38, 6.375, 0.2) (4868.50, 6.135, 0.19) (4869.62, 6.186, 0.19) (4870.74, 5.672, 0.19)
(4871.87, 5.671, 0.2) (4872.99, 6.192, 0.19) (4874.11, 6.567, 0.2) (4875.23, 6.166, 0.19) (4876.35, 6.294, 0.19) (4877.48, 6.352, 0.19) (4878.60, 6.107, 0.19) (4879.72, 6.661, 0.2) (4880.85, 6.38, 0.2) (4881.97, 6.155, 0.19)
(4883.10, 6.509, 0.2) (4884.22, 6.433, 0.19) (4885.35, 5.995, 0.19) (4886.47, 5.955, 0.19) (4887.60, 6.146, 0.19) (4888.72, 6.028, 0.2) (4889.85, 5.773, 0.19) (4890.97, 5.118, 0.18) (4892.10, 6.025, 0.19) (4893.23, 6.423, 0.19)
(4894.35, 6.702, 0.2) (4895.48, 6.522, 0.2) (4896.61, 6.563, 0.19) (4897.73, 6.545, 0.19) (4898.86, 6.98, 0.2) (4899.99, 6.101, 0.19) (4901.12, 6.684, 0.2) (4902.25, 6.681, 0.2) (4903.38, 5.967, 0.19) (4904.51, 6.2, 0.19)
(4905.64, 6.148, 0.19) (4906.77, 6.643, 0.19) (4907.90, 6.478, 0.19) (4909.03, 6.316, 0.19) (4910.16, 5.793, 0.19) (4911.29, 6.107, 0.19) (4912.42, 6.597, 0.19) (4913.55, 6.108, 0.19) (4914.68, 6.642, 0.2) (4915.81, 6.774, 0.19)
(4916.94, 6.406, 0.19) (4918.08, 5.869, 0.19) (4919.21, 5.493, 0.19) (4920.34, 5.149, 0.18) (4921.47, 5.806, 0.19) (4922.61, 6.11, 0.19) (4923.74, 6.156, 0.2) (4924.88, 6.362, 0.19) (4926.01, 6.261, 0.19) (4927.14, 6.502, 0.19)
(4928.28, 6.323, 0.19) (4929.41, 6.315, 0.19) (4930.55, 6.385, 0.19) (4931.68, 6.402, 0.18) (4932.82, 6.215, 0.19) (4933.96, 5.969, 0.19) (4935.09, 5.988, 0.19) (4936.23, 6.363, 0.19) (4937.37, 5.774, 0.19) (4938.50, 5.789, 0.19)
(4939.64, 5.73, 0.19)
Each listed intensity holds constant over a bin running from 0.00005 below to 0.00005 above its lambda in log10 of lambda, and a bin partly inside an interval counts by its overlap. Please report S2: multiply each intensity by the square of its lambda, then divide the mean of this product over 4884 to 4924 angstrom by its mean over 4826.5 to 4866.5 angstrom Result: 1.05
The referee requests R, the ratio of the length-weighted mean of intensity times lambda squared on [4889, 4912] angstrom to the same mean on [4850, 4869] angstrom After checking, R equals 1.13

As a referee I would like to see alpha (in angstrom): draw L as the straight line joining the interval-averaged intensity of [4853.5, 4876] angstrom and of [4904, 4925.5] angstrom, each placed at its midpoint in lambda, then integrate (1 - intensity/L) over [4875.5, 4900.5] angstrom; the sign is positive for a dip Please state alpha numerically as -1.55 angstrom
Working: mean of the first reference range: 5.66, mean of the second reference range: 6.17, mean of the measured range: 6.26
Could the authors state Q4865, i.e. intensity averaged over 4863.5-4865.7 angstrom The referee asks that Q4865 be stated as 5.66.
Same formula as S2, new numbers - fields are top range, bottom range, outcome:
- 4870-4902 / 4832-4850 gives 1.01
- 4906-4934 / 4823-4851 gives 1.01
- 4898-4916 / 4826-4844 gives 1.03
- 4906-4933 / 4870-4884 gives 1.02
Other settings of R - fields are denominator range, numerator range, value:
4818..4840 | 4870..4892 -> 0.96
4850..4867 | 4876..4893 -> 1.11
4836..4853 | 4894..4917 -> 1.05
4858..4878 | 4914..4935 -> 1.11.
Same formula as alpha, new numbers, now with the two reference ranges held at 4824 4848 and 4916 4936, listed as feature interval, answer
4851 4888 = 2.20 angstrom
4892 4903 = -0.59 angstrom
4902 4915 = -0.26 angstrom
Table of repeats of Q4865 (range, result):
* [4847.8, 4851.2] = 6.3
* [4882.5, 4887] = 6.22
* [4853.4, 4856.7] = 5.9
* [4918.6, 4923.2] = 5.65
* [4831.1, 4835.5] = 6.5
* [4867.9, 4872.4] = 5.92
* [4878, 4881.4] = 6.38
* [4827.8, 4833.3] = 6.48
